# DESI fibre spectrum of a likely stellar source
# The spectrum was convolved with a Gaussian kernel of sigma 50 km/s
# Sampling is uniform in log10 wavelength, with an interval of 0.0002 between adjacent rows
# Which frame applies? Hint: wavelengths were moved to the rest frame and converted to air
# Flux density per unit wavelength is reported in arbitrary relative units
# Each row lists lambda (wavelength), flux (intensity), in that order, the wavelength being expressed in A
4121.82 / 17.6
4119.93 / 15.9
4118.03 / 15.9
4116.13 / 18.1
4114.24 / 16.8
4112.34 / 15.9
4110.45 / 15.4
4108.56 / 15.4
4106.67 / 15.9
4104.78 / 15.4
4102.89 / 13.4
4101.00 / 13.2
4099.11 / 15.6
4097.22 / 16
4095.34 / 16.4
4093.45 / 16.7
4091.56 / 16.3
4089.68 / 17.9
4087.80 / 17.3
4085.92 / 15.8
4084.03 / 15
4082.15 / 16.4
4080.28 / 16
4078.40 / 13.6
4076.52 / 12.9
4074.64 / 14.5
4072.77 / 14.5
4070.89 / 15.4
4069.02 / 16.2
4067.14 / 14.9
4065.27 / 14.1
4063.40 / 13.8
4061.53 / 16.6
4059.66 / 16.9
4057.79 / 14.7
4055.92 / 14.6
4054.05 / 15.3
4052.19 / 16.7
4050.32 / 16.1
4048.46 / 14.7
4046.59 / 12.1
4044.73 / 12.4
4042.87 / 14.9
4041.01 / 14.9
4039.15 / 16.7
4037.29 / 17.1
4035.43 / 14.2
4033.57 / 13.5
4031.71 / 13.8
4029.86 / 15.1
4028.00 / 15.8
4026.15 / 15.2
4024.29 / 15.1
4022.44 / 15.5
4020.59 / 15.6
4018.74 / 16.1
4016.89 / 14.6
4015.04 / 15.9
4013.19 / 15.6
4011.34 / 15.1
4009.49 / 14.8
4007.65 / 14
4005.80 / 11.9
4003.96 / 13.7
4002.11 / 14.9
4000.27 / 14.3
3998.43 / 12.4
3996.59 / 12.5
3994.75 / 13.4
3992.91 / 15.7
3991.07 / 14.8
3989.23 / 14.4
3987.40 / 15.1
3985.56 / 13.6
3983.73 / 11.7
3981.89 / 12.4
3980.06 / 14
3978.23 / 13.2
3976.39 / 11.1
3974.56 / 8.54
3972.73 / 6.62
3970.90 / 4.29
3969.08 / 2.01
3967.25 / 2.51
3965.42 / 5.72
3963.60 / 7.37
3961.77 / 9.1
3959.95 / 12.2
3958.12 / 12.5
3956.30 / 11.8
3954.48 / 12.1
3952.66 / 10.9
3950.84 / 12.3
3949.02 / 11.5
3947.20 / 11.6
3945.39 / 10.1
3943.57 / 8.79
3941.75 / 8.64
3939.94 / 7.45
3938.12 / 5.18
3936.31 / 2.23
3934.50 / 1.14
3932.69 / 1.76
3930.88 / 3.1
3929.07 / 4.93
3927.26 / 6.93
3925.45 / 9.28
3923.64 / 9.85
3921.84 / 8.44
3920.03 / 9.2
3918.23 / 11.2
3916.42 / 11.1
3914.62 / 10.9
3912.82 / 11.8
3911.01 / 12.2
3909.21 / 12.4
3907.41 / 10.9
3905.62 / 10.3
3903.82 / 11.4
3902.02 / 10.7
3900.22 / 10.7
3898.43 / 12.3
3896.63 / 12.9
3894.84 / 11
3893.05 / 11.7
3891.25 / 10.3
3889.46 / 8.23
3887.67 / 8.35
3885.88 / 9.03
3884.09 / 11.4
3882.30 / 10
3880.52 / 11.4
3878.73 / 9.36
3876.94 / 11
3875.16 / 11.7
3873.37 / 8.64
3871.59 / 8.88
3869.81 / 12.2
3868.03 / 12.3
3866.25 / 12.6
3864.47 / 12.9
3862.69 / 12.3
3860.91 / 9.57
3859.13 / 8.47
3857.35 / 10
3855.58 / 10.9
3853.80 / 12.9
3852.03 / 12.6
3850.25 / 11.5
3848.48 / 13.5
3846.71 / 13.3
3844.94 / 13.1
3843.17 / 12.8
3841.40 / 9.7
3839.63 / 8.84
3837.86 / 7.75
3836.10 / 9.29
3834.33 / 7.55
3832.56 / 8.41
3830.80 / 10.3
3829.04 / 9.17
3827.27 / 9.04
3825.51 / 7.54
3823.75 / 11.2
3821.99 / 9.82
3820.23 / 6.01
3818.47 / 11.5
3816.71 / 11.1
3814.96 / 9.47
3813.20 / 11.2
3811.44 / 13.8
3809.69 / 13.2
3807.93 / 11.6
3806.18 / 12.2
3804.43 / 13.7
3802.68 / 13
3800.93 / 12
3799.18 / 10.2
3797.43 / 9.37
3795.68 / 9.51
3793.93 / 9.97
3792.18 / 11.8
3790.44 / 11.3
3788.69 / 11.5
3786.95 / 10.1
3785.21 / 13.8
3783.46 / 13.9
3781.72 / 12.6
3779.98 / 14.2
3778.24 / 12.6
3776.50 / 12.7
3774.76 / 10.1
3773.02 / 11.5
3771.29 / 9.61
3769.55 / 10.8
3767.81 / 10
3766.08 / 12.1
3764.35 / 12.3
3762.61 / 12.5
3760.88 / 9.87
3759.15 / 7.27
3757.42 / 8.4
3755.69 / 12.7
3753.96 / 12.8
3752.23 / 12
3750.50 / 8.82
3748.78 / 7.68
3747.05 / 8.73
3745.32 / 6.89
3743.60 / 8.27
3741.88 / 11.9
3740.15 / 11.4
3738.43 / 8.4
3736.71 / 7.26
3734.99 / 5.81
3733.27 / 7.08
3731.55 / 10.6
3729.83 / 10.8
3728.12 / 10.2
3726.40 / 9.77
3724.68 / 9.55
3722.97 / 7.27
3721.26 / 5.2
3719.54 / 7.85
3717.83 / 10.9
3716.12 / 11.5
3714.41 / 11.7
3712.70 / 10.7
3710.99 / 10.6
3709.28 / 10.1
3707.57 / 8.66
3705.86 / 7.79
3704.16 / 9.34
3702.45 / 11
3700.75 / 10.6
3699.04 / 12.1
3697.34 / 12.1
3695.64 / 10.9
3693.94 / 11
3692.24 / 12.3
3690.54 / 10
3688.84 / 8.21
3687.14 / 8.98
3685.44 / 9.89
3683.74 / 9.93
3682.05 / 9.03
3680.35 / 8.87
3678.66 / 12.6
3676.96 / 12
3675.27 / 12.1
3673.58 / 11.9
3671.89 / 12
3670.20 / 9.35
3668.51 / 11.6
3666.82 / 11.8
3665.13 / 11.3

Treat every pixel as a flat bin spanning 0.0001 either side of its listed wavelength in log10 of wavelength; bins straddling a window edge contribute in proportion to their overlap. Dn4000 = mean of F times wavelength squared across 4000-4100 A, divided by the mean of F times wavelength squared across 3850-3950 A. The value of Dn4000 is 1.7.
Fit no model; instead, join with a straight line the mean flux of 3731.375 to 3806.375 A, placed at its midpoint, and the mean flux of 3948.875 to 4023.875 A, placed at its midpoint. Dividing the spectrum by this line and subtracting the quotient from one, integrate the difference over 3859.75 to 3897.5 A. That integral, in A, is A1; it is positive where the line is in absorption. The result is 2.21 A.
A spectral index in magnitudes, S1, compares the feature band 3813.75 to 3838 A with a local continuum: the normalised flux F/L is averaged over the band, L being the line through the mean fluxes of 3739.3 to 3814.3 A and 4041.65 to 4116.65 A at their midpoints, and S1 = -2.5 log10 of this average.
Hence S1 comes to 0.27 mag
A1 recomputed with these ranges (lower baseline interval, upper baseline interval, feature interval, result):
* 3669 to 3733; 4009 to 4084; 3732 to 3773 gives 4.5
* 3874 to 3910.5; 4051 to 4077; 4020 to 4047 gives -0.9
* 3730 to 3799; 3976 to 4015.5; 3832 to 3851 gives 1.7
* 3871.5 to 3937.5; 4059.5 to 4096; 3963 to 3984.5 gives 6.5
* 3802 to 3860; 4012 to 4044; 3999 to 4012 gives 0.6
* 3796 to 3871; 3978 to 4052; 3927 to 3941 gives 9.6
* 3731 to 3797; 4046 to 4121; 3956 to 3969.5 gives 5.6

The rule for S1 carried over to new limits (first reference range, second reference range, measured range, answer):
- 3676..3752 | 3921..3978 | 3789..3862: -0.214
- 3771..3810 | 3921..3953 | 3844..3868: -0.203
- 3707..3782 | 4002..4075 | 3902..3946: 0.481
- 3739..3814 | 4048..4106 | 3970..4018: 0.096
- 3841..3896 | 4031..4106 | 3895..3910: 0.029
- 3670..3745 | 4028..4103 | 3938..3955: 0.319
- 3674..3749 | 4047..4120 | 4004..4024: -0.032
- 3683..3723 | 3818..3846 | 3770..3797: -0.198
